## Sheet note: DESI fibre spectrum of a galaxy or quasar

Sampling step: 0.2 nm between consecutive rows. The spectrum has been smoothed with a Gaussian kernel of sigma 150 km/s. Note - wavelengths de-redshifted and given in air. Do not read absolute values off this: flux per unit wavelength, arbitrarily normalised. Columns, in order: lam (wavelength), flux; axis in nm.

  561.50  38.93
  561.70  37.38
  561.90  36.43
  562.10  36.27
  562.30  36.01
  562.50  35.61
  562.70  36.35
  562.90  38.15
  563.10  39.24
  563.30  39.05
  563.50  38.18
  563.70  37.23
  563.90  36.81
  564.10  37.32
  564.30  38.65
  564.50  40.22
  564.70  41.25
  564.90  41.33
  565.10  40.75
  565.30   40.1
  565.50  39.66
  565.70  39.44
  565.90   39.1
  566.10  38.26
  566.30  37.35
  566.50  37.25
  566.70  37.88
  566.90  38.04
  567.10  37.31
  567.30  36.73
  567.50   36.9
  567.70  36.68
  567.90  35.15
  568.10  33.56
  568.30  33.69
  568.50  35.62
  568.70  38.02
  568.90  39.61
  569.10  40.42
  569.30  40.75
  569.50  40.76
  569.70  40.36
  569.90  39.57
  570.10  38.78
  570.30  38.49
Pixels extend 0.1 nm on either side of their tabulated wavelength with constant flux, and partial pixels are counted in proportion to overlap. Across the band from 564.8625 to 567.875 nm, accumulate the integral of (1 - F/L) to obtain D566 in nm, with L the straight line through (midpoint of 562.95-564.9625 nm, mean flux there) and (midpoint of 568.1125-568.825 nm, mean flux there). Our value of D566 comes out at -0.09 nm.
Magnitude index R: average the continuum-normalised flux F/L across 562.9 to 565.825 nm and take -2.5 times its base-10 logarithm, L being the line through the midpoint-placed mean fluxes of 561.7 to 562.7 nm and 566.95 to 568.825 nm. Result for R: -0.087 mag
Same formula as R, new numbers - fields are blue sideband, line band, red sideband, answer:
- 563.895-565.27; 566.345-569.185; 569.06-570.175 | 0.09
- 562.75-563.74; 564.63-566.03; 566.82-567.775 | -0.07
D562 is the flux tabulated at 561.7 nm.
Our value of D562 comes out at 37.38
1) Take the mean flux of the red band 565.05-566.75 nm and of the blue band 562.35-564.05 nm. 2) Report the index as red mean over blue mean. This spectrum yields 1.0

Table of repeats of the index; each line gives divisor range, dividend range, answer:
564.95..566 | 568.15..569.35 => 0.95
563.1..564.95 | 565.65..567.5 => 0.97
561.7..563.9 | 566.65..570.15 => 1.01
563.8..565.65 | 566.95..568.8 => 0.91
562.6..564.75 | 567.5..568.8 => 0.93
